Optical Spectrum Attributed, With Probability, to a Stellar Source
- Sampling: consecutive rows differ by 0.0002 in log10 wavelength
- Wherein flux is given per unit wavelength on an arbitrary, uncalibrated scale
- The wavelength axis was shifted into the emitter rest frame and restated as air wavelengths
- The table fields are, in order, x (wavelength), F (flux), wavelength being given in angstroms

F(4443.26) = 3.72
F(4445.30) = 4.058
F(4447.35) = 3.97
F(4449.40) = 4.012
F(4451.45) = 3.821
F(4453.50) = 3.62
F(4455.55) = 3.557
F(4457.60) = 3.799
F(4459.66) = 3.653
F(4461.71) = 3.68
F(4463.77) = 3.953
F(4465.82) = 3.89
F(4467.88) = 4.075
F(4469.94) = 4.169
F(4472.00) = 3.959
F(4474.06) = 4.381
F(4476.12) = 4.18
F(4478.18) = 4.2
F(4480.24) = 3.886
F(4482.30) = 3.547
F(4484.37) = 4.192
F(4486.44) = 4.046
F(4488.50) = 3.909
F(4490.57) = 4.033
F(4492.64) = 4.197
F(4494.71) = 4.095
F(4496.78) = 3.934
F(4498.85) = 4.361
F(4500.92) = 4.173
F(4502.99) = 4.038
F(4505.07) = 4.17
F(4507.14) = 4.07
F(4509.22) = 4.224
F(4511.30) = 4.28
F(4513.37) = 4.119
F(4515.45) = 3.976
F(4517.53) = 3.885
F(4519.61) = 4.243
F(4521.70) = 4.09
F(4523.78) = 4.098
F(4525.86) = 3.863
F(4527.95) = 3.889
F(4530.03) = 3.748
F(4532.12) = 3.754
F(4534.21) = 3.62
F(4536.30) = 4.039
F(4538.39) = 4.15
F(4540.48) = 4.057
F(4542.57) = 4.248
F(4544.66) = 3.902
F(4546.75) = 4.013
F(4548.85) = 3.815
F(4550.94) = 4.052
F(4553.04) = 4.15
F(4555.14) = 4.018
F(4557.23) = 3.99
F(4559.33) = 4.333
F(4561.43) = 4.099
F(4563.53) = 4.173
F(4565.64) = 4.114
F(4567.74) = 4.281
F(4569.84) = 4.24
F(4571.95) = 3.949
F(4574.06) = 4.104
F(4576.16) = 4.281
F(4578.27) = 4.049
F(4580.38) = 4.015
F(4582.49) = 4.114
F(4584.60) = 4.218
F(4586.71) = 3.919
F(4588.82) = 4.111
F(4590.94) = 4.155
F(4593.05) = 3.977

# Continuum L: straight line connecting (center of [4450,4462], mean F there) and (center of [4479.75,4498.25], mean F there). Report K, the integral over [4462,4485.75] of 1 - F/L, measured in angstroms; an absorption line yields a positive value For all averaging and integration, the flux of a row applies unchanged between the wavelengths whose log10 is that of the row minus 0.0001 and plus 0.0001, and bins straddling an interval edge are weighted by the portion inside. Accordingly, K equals -1.0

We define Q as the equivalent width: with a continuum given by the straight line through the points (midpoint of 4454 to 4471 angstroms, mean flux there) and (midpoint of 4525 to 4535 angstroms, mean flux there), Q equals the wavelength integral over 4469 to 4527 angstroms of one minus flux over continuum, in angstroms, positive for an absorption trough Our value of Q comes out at -4.2 angstroms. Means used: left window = 3.84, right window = 3.78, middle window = 4.08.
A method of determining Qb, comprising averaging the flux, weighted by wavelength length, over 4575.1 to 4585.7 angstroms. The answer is 4.14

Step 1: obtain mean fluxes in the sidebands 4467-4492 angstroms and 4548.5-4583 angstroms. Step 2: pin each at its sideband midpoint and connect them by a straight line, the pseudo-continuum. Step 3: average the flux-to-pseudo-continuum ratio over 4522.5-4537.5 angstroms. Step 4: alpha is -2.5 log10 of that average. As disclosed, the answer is 0.06 mag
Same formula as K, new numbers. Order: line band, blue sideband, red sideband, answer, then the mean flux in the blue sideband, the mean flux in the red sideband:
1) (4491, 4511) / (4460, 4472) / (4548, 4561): -0.8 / 3.94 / 4.07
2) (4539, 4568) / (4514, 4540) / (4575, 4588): -0.4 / 3.95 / 4.1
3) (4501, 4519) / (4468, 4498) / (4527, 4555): -0.4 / 4.05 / 3.96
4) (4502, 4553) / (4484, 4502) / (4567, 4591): 1.1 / 4.1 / 4.12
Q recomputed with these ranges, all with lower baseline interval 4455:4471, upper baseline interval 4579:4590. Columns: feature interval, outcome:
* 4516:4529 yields -0.2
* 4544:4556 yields 0.1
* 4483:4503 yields -0.9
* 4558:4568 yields -0.4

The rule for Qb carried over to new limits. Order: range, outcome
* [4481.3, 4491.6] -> 3.94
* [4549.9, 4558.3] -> 4.05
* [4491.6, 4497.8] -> 4.07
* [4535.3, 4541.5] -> 4.08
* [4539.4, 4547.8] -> 4.06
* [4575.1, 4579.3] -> 4.17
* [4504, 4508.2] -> 4.12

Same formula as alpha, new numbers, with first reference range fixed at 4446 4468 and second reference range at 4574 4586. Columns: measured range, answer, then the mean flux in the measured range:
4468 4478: -0.08 mag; 4.17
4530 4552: 0.02 mag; 3.95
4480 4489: -0.01 mag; 3.92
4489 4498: -0.04 mag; 4.06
